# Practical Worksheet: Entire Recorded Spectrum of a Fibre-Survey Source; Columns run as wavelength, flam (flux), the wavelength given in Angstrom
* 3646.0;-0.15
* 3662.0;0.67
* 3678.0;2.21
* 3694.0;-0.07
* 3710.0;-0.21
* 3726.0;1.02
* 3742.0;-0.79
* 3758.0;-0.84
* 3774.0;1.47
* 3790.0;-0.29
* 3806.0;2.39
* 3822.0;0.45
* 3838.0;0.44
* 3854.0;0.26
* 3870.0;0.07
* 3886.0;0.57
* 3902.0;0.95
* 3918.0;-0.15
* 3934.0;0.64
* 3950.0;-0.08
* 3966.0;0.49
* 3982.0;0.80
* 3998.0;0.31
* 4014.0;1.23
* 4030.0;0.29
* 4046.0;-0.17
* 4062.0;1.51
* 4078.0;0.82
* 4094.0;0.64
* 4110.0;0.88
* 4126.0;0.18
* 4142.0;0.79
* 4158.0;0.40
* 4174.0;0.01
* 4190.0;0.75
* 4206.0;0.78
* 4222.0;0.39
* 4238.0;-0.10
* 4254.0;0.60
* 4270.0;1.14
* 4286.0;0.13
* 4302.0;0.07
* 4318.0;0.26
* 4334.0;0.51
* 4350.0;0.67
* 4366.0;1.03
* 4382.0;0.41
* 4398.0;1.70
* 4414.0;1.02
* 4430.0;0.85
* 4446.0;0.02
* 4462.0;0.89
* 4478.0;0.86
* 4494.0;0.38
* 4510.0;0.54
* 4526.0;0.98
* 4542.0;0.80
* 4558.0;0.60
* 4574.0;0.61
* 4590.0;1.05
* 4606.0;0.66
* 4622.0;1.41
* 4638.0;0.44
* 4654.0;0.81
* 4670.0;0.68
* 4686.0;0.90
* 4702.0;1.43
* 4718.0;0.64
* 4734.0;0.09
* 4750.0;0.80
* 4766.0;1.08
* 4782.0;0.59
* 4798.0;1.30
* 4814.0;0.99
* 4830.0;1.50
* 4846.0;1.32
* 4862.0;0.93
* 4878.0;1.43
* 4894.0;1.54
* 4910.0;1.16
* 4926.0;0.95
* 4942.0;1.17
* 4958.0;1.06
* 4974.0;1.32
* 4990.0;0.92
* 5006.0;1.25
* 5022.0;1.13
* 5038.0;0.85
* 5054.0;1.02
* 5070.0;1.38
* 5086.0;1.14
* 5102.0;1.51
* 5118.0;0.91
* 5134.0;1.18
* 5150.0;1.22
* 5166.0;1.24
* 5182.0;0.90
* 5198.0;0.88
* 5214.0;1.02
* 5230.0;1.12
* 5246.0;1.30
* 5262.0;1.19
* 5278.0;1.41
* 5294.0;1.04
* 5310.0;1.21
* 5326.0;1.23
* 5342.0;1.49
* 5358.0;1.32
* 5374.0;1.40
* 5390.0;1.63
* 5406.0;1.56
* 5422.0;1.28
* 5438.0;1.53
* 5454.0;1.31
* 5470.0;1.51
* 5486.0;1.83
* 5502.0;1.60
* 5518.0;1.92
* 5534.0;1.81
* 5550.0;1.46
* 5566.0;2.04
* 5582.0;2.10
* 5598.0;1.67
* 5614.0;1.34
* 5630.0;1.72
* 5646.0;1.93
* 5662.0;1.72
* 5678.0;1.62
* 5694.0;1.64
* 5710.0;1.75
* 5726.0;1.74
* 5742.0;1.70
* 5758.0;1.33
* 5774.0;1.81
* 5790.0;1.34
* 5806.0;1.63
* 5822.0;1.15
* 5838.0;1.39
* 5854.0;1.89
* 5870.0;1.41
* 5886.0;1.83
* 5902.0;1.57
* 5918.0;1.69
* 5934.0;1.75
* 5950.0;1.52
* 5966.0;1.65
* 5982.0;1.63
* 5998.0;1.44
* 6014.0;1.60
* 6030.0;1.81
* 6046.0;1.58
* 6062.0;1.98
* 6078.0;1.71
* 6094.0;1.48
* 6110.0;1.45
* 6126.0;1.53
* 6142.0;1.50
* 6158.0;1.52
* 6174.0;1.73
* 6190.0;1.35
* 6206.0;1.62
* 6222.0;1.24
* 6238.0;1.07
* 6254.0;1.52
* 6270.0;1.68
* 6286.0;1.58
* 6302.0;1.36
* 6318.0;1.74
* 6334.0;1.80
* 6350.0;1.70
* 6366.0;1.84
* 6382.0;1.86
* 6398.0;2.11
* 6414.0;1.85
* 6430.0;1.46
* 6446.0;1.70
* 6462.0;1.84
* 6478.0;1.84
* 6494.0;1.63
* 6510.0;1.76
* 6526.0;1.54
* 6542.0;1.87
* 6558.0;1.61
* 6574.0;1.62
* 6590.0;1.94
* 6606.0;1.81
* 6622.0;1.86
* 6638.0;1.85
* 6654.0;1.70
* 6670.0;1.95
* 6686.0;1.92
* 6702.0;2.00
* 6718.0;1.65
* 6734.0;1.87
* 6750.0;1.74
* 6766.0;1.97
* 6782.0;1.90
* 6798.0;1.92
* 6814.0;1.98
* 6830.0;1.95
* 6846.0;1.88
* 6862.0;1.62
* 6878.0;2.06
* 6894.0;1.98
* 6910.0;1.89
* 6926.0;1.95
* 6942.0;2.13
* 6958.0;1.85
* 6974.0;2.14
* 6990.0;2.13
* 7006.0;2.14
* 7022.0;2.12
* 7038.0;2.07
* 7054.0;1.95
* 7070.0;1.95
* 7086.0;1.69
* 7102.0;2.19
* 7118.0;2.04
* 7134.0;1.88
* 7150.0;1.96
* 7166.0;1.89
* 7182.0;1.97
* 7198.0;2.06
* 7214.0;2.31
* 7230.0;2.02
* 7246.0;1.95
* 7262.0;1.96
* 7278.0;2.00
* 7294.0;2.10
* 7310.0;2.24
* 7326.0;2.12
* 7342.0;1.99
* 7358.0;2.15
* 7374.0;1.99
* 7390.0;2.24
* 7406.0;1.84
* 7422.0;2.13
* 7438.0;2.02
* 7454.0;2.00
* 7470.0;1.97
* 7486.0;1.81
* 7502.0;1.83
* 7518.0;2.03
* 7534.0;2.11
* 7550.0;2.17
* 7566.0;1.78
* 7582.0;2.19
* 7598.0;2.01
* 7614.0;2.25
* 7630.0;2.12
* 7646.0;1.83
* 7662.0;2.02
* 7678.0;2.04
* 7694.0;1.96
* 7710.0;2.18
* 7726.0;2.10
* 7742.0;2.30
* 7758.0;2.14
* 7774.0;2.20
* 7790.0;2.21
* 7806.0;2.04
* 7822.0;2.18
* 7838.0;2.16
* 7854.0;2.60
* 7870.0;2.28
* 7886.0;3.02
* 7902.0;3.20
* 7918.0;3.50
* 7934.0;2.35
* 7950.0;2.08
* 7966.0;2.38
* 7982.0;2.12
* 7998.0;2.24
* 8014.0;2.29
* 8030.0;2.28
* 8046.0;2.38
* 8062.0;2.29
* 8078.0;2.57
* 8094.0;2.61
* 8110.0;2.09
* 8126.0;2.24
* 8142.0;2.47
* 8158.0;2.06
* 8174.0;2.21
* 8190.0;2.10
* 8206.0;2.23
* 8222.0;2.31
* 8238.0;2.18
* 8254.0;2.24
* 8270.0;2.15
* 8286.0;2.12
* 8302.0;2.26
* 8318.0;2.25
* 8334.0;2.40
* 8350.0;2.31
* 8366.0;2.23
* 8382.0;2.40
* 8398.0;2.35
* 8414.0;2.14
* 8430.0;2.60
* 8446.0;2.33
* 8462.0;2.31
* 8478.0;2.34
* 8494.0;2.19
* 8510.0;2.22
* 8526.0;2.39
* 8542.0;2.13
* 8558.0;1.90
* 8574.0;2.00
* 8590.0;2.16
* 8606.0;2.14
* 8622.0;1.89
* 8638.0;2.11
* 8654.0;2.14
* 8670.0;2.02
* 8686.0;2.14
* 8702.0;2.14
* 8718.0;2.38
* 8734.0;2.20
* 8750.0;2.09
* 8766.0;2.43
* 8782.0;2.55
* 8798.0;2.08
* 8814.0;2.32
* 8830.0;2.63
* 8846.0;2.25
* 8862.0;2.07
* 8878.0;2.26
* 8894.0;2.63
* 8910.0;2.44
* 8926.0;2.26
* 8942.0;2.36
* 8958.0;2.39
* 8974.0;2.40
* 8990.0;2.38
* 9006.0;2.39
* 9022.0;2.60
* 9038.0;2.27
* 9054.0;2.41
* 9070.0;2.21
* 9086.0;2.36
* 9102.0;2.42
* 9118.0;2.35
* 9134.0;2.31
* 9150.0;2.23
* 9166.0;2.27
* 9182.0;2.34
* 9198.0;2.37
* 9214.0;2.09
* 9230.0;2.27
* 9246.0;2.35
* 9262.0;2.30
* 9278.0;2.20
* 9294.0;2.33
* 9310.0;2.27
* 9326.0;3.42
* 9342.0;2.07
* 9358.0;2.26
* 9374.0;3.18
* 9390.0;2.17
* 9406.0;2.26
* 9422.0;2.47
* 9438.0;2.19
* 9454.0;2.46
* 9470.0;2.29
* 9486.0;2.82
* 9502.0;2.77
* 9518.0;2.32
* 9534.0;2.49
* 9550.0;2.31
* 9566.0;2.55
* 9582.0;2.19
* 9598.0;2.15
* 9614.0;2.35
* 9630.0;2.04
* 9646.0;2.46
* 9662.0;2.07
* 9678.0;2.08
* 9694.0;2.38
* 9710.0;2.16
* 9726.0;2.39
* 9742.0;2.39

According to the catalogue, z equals 0.20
